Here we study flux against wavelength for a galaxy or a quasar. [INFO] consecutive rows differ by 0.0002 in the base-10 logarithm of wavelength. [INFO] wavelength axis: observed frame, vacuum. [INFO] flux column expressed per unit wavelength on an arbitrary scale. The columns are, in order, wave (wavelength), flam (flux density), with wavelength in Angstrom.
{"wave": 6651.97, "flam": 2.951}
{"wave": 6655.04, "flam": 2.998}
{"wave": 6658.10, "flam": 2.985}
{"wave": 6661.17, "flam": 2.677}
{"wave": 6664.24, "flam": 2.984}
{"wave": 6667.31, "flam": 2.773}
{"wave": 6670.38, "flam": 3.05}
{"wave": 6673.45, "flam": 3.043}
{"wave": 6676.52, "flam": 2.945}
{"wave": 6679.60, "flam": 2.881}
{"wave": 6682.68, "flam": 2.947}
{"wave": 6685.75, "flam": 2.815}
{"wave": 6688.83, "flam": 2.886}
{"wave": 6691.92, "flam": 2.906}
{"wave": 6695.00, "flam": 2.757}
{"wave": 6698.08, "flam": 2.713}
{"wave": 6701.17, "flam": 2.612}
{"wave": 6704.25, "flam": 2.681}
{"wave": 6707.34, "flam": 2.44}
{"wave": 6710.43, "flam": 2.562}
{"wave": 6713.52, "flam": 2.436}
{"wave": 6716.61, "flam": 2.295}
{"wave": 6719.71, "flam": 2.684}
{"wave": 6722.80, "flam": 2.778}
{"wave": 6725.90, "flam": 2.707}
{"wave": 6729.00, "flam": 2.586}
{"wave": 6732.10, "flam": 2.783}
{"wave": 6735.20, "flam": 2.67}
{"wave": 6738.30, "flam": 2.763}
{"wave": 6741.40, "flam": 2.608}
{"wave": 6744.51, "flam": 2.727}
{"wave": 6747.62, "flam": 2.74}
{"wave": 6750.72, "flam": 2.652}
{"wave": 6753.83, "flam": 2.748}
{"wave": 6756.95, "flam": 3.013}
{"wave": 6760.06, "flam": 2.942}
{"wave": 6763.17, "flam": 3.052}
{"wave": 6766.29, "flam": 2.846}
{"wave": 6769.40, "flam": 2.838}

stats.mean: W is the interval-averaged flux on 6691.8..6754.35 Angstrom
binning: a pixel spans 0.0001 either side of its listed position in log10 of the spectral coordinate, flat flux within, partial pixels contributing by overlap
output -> 2.65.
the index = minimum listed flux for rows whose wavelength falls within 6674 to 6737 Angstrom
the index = 2.295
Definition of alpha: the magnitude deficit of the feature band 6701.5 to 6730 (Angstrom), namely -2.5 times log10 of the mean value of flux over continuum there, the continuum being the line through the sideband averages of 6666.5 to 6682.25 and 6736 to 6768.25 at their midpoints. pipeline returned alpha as 0.12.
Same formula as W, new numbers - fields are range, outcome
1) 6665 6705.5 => 2.85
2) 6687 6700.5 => 2.8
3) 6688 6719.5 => 2.62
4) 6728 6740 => 2.71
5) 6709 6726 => 2.57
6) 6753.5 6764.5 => 2.96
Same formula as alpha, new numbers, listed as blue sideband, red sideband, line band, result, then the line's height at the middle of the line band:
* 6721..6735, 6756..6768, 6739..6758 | 0.05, 2.86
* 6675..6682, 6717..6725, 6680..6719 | 0.05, 2.79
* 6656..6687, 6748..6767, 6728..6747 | 0.07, 2.88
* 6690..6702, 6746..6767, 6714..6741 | 0.06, 2.81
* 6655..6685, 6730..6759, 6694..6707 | 0.07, 2.85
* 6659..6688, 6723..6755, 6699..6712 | 0.09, 2.8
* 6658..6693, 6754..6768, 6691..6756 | 0.10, 2.92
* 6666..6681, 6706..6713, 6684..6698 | -0.04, 2.72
